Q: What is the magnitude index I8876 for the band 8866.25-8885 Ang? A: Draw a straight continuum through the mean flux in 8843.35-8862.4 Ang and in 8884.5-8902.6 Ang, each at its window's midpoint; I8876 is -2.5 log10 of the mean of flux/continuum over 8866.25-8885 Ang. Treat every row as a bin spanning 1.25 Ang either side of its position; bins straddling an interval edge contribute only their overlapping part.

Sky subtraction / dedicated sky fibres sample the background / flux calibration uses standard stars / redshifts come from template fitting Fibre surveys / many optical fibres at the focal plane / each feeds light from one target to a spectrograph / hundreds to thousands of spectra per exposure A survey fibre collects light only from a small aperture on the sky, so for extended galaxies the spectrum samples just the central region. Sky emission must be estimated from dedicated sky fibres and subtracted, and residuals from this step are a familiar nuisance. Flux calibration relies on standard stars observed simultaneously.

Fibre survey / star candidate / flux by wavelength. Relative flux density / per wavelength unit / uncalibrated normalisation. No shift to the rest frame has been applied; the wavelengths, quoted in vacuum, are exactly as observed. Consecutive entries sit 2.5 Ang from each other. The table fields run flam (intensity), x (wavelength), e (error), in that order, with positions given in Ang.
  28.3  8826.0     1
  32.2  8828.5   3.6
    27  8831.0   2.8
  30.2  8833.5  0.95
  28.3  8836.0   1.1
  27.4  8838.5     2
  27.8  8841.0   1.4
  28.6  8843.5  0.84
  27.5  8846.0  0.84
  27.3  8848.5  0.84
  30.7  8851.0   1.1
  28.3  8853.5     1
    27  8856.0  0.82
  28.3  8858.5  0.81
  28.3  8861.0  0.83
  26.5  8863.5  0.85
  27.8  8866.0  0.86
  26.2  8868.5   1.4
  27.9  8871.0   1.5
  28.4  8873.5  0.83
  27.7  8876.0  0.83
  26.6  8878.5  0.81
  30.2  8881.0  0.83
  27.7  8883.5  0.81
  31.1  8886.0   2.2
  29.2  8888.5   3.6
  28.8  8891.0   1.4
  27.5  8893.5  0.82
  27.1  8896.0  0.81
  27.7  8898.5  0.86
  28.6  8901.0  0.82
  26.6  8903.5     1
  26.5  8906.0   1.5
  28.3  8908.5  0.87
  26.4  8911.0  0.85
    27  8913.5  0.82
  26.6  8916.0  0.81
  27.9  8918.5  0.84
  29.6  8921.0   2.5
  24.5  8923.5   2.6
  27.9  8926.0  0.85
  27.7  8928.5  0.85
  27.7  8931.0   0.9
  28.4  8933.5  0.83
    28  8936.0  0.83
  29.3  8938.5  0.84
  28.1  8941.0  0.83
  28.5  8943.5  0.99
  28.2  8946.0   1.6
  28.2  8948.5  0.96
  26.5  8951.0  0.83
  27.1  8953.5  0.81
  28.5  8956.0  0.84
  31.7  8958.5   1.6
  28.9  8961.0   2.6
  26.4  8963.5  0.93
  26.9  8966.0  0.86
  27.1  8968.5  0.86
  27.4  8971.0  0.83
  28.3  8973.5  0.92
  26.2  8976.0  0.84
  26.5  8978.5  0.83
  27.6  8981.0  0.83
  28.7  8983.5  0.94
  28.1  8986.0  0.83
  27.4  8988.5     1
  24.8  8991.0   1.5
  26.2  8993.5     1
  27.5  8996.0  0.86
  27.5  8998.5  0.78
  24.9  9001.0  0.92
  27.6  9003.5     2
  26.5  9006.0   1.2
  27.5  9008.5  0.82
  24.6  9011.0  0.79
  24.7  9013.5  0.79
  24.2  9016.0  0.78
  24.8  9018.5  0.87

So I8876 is 0.02 mag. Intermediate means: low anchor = 28.2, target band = 27.9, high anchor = 28.5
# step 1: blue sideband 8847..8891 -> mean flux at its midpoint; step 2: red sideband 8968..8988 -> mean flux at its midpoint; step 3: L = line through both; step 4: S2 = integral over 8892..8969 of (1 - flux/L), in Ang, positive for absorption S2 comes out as 0.2 Ang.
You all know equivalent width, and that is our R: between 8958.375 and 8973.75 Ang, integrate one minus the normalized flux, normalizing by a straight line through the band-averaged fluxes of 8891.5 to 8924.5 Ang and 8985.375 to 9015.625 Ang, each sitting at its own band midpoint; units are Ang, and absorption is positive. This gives -0.6 Ang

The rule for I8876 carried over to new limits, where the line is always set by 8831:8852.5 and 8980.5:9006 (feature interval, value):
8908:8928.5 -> 0.02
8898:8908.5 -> 0.01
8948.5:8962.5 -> -0.04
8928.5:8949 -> -0.03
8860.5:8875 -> 0.03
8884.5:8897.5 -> -0.03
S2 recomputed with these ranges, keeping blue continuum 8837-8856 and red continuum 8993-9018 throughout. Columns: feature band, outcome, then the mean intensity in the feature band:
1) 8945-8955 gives -0.3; 27.5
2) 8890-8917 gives 0.0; 27.4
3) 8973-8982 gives -0.2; 27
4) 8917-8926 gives -0.1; 27.4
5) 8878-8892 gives -0.7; 29.1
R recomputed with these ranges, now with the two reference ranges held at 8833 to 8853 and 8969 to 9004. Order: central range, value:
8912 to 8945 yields -0.23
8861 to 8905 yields 0.07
